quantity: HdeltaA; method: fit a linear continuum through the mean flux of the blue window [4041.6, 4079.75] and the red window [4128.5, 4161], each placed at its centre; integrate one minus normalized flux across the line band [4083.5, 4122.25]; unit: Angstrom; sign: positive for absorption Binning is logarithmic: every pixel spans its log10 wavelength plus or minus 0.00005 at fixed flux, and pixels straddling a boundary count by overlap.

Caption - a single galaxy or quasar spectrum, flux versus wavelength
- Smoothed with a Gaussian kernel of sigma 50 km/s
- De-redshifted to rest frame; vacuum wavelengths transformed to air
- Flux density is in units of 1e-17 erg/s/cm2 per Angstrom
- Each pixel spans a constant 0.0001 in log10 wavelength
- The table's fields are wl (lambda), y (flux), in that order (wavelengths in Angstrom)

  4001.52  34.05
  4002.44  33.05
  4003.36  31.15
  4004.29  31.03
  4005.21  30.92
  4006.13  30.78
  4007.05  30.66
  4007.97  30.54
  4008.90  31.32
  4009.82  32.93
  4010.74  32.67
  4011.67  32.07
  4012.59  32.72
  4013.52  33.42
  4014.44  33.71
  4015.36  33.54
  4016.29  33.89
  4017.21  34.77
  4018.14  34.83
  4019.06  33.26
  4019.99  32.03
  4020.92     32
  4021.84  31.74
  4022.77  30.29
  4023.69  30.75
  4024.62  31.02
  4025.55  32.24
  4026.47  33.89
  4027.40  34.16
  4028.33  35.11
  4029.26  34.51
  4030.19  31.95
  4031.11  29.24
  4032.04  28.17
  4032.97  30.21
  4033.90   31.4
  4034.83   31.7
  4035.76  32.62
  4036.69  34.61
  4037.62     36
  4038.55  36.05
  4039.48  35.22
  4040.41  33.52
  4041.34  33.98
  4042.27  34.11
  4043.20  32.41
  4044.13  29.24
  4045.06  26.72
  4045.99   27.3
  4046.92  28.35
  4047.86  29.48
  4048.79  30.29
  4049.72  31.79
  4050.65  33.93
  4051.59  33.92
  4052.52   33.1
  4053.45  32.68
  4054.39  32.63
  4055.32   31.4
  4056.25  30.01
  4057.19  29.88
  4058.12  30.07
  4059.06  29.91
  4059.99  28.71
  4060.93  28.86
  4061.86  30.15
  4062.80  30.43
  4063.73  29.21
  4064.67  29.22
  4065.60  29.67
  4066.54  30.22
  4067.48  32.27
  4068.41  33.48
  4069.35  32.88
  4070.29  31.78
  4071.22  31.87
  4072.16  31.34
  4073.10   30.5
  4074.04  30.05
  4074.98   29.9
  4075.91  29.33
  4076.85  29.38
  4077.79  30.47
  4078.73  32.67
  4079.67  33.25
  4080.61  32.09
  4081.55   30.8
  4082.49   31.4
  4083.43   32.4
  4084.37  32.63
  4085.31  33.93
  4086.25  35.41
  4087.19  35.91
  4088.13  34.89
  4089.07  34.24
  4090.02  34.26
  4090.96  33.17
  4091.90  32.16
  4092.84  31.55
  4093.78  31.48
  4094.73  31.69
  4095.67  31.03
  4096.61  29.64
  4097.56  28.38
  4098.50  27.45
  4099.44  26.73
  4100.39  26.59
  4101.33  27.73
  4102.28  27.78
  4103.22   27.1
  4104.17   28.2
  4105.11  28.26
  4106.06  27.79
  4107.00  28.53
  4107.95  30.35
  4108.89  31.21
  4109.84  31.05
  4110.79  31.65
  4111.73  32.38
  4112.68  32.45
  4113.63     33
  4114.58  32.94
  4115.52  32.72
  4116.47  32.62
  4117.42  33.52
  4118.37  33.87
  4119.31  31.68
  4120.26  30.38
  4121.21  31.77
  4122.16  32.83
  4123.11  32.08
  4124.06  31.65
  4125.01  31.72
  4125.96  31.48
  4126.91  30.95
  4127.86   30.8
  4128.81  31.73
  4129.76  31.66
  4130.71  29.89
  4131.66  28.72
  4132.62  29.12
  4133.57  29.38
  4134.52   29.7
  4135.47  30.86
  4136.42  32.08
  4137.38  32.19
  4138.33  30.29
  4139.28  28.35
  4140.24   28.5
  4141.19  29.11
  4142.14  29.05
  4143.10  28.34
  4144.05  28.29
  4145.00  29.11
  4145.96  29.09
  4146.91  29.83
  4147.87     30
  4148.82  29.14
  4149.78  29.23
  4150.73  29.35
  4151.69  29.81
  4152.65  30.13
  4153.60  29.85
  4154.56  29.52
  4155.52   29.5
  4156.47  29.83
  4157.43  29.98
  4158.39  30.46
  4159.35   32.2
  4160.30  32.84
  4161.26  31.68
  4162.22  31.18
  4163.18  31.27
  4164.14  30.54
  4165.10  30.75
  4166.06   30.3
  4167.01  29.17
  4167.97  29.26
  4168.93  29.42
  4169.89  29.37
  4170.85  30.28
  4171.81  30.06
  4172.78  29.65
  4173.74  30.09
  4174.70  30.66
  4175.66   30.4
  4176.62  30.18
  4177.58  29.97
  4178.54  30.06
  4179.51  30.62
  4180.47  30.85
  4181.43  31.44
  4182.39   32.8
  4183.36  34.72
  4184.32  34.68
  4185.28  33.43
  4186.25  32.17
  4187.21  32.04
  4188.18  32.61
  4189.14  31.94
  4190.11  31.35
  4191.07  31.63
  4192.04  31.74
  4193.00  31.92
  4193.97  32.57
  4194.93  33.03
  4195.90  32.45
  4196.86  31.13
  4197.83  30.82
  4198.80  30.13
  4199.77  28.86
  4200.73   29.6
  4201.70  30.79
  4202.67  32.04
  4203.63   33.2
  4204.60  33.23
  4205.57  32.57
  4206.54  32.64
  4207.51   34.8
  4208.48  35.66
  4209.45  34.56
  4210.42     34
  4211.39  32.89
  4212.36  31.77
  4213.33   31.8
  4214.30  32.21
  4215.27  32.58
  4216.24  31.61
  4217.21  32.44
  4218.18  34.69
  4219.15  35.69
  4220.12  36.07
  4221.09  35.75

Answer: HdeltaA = -1.1 Angstrom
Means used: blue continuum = 30.8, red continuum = 29.9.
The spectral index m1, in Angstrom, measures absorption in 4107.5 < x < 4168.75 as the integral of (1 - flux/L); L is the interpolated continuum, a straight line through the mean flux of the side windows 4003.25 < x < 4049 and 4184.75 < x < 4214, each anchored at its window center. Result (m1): 2.9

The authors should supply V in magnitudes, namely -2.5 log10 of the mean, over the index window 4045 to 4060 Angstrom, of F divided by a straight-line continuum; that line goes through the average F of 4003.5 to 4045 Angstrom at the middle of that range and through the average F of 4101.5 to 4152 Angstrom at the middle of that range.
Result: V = 0.04 mag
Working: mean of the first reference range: 32.5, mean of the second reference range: 30.4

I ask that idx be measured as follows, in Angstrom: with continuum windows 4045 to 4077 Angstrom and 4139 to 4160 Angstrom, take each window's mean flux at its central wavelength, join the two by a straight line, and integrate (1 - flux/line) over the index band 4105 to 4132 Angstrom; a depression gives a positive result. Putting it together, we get -1.4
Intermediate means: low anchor 30.7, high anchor 29.5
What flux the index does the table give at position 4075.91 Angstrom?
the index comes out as 29.33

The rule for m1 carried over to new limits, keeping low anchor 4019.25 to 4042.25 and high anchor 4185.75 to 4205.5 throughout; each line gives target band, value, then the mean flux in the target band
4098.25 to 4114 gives 1.4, 29.3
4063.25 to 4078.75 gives 0.8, 30.8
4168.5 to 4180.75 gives 0.6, 30.1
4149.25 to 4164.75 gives 0.7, 30.4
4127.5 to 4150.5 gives 1.6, 29.8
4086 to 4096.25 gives -0.3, 33.2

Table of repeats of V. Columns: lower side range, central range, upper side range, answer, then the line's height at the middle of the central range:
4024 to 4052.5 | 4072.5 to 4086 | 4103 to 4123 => 0.01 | 31.6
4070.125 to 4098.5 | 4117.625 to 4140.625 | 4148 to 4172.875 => 0.00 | 30.9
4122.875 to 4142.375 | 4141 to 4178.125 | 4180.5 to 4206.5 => 0.04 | 31.1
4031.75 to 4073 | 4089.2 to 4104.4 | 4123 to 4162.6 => 0.04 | 30.8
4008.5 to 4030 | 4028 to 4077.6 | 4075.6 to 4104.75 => 0.02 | 32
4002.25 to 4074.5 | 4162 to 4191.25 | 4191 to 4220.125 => 0.05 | 32.4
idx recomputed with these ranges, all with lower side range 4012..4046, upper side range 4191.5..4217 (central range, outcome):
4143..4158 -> 1.3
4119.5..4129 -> 0.3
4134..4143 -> 0.7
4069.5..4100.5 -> 0.9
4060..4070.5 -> 0.6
